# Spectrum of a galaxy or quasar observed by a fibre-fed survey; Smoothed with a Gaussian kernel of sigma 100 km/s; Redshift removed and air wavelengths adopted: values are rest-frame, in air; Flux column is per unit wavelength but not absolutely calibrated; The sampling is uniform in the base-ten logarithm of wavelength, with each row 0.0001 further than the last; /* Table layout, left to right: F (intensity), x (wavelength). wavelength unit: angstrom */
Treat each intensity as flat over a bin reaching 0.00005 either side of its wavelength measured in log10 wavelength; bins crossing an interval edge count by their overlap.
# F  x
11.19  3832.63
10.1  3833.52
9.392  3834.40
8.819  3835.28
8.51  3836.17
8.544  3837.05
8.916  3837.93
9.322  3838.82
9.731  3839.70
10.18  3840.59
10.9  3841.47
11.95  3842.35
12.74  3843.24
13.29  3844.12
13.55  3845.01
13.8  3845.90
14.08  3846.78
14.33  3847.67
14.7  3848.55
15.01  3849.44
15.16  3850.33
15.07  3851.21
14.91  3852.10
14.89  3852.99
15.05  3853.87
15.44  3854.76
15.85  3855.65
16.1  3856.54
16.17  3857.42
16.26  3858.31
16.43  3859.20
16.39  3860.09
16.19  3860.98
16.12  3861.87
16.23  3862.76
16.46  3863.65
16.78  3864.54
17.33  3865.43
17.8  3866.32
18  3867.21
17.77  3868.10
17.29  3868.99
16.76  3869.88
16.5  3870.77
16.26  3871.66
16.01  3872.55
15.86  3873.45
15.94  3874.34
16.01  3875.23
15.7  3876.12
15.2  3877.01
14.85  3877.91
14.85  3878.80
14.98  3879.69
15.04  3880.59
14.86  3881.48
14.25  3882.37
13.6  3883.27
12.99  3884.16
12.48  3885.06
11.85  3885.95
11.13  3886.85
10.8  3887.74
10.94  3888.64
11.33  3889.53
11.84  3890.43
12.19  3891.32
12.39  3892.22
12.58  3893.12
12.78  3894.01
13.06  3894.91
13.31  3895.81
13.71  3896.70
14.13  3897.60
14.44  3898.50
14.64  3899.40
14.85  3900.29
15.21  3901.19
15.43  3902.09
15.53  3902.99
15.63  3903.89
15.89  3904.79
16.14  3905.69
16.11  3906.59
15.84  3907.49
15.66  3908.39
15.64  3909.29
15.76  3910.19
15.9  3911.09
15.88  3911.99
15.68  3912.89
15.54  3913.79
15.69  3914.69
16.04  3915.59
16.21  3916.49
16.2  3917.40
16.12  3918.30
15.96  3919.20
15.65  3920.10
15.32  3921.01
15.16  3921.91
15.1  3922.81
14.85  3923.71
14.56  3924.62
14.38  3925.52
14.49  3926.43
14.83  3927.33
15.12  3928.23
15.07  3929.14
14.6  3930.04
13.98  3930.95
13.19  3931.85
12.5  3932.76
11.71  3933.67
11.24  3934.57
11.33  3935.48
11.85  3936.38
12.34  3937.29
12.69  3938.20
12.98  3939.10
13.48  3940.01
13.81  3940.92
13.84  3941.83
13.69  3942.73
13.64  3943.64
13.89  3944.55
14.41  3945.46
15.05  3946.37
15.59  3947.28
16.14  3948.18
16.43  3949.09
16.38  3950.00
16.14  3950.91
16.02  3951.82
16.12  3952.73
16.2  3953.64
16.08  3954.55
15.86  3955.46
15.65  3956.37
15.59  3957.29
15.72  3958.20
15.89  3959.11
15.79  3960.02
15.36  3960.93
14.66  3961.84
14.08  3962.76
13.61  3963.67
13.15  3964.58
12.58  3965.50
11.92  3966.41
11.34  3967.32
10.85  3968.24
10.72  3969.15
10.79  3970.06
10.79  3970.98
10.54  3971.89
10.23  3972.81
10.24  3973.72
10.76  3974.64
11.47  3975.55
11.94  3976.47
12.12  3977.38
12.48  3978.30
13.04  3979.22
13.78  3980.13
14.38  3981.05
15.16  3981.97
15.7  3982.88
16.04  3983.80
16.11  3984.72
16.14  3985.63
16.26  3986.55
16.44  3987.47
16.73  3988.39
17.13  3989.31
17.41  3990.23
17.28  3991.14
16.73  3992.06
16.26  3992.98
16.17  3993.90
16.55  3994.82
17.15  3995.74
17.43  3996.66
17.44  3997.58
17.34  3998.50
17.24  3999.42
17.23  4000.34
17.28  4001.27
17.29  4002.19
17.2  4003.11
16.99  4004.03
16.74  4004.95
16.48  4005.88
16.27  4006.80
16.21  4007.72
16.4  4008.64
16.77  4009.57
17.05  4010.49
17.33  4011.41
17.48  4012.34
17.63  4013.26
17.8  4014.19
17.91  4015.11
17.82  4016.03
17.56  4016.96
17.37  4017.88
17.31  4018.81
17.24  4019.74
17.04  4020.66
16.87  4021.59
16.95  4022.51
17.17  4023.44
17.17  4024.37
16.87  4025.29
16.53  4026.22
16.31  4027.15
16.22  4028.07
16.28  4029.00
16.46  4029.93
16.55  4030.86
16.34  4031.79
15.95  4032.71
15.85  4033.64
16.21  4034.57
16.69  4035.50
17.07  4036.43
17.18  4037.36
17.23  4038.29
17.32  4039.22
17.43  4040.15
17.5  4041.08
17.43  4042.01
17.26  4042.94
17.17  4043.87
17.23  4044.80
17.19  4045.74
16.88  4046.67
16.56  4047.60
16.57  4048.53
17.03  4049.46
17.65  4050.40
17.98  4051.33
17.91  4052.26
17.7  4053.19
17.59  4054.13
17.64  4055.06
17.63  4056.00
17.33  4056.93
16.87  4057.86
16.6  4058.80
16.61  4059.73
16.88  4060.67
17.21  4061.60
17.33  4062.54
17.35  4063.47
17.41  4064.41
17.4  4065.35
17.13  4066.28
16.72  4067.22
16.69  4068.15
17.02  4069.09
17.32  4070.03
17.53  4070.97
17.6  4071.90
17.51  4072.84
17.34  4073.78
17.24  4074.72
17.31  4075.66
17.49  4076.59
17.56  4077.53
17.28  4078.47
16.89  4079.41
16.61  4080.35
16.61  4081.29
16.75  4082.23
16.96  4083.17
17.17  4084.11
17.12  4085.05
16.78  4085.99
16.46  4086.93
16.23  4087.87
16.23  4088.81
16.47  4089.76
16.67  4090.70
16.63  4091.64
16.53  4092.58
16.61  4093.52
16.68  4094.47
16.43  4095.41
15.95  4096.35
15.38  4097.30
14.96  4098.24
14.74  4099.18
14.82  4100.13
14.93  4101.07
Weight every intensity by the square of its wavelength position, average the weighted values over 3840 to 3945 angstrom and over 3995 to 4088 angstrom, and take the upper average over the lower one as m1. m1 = 1.26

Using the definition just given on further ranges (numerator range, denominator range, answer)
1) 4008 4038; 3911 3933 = 1.18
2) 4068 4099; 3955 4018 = 1.15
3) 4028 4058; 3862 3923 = 1.23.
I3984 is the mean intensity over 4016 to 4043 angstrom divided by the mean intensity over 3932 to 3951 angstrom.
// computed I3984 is 1.23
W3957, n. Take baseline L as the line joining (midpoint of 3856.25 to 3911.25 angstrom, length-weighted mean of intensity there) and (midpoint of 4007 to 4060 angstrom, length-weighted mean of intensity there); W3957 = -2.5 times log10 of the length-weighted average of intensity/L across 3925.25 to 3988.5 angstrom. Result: 0.15 mag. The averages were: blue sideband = 15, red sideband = 17.1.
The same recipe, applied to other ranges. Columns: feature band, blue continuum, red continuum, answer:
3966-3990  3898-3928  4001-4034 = 0.231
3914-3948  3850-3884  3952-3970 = 0.038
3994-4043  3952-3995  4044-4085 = -0.086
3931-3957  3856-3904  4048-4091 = 0.101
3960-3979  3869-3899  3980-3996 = 0.292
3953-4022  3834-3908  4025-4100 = 0.034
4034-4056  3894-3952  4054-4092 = -0.040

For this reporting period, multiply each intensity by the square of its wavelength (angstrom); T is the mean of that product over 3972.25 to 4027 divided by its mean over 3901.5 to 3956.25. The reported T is 1.12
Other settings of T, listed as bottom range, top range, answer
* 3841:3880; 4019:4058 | 1.20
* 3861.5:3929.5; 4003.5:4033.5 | 1.20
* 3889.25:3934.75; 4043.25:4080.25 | 1.27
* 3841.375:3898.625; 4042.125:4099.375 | 1.28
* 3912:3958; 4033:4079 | 1.24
